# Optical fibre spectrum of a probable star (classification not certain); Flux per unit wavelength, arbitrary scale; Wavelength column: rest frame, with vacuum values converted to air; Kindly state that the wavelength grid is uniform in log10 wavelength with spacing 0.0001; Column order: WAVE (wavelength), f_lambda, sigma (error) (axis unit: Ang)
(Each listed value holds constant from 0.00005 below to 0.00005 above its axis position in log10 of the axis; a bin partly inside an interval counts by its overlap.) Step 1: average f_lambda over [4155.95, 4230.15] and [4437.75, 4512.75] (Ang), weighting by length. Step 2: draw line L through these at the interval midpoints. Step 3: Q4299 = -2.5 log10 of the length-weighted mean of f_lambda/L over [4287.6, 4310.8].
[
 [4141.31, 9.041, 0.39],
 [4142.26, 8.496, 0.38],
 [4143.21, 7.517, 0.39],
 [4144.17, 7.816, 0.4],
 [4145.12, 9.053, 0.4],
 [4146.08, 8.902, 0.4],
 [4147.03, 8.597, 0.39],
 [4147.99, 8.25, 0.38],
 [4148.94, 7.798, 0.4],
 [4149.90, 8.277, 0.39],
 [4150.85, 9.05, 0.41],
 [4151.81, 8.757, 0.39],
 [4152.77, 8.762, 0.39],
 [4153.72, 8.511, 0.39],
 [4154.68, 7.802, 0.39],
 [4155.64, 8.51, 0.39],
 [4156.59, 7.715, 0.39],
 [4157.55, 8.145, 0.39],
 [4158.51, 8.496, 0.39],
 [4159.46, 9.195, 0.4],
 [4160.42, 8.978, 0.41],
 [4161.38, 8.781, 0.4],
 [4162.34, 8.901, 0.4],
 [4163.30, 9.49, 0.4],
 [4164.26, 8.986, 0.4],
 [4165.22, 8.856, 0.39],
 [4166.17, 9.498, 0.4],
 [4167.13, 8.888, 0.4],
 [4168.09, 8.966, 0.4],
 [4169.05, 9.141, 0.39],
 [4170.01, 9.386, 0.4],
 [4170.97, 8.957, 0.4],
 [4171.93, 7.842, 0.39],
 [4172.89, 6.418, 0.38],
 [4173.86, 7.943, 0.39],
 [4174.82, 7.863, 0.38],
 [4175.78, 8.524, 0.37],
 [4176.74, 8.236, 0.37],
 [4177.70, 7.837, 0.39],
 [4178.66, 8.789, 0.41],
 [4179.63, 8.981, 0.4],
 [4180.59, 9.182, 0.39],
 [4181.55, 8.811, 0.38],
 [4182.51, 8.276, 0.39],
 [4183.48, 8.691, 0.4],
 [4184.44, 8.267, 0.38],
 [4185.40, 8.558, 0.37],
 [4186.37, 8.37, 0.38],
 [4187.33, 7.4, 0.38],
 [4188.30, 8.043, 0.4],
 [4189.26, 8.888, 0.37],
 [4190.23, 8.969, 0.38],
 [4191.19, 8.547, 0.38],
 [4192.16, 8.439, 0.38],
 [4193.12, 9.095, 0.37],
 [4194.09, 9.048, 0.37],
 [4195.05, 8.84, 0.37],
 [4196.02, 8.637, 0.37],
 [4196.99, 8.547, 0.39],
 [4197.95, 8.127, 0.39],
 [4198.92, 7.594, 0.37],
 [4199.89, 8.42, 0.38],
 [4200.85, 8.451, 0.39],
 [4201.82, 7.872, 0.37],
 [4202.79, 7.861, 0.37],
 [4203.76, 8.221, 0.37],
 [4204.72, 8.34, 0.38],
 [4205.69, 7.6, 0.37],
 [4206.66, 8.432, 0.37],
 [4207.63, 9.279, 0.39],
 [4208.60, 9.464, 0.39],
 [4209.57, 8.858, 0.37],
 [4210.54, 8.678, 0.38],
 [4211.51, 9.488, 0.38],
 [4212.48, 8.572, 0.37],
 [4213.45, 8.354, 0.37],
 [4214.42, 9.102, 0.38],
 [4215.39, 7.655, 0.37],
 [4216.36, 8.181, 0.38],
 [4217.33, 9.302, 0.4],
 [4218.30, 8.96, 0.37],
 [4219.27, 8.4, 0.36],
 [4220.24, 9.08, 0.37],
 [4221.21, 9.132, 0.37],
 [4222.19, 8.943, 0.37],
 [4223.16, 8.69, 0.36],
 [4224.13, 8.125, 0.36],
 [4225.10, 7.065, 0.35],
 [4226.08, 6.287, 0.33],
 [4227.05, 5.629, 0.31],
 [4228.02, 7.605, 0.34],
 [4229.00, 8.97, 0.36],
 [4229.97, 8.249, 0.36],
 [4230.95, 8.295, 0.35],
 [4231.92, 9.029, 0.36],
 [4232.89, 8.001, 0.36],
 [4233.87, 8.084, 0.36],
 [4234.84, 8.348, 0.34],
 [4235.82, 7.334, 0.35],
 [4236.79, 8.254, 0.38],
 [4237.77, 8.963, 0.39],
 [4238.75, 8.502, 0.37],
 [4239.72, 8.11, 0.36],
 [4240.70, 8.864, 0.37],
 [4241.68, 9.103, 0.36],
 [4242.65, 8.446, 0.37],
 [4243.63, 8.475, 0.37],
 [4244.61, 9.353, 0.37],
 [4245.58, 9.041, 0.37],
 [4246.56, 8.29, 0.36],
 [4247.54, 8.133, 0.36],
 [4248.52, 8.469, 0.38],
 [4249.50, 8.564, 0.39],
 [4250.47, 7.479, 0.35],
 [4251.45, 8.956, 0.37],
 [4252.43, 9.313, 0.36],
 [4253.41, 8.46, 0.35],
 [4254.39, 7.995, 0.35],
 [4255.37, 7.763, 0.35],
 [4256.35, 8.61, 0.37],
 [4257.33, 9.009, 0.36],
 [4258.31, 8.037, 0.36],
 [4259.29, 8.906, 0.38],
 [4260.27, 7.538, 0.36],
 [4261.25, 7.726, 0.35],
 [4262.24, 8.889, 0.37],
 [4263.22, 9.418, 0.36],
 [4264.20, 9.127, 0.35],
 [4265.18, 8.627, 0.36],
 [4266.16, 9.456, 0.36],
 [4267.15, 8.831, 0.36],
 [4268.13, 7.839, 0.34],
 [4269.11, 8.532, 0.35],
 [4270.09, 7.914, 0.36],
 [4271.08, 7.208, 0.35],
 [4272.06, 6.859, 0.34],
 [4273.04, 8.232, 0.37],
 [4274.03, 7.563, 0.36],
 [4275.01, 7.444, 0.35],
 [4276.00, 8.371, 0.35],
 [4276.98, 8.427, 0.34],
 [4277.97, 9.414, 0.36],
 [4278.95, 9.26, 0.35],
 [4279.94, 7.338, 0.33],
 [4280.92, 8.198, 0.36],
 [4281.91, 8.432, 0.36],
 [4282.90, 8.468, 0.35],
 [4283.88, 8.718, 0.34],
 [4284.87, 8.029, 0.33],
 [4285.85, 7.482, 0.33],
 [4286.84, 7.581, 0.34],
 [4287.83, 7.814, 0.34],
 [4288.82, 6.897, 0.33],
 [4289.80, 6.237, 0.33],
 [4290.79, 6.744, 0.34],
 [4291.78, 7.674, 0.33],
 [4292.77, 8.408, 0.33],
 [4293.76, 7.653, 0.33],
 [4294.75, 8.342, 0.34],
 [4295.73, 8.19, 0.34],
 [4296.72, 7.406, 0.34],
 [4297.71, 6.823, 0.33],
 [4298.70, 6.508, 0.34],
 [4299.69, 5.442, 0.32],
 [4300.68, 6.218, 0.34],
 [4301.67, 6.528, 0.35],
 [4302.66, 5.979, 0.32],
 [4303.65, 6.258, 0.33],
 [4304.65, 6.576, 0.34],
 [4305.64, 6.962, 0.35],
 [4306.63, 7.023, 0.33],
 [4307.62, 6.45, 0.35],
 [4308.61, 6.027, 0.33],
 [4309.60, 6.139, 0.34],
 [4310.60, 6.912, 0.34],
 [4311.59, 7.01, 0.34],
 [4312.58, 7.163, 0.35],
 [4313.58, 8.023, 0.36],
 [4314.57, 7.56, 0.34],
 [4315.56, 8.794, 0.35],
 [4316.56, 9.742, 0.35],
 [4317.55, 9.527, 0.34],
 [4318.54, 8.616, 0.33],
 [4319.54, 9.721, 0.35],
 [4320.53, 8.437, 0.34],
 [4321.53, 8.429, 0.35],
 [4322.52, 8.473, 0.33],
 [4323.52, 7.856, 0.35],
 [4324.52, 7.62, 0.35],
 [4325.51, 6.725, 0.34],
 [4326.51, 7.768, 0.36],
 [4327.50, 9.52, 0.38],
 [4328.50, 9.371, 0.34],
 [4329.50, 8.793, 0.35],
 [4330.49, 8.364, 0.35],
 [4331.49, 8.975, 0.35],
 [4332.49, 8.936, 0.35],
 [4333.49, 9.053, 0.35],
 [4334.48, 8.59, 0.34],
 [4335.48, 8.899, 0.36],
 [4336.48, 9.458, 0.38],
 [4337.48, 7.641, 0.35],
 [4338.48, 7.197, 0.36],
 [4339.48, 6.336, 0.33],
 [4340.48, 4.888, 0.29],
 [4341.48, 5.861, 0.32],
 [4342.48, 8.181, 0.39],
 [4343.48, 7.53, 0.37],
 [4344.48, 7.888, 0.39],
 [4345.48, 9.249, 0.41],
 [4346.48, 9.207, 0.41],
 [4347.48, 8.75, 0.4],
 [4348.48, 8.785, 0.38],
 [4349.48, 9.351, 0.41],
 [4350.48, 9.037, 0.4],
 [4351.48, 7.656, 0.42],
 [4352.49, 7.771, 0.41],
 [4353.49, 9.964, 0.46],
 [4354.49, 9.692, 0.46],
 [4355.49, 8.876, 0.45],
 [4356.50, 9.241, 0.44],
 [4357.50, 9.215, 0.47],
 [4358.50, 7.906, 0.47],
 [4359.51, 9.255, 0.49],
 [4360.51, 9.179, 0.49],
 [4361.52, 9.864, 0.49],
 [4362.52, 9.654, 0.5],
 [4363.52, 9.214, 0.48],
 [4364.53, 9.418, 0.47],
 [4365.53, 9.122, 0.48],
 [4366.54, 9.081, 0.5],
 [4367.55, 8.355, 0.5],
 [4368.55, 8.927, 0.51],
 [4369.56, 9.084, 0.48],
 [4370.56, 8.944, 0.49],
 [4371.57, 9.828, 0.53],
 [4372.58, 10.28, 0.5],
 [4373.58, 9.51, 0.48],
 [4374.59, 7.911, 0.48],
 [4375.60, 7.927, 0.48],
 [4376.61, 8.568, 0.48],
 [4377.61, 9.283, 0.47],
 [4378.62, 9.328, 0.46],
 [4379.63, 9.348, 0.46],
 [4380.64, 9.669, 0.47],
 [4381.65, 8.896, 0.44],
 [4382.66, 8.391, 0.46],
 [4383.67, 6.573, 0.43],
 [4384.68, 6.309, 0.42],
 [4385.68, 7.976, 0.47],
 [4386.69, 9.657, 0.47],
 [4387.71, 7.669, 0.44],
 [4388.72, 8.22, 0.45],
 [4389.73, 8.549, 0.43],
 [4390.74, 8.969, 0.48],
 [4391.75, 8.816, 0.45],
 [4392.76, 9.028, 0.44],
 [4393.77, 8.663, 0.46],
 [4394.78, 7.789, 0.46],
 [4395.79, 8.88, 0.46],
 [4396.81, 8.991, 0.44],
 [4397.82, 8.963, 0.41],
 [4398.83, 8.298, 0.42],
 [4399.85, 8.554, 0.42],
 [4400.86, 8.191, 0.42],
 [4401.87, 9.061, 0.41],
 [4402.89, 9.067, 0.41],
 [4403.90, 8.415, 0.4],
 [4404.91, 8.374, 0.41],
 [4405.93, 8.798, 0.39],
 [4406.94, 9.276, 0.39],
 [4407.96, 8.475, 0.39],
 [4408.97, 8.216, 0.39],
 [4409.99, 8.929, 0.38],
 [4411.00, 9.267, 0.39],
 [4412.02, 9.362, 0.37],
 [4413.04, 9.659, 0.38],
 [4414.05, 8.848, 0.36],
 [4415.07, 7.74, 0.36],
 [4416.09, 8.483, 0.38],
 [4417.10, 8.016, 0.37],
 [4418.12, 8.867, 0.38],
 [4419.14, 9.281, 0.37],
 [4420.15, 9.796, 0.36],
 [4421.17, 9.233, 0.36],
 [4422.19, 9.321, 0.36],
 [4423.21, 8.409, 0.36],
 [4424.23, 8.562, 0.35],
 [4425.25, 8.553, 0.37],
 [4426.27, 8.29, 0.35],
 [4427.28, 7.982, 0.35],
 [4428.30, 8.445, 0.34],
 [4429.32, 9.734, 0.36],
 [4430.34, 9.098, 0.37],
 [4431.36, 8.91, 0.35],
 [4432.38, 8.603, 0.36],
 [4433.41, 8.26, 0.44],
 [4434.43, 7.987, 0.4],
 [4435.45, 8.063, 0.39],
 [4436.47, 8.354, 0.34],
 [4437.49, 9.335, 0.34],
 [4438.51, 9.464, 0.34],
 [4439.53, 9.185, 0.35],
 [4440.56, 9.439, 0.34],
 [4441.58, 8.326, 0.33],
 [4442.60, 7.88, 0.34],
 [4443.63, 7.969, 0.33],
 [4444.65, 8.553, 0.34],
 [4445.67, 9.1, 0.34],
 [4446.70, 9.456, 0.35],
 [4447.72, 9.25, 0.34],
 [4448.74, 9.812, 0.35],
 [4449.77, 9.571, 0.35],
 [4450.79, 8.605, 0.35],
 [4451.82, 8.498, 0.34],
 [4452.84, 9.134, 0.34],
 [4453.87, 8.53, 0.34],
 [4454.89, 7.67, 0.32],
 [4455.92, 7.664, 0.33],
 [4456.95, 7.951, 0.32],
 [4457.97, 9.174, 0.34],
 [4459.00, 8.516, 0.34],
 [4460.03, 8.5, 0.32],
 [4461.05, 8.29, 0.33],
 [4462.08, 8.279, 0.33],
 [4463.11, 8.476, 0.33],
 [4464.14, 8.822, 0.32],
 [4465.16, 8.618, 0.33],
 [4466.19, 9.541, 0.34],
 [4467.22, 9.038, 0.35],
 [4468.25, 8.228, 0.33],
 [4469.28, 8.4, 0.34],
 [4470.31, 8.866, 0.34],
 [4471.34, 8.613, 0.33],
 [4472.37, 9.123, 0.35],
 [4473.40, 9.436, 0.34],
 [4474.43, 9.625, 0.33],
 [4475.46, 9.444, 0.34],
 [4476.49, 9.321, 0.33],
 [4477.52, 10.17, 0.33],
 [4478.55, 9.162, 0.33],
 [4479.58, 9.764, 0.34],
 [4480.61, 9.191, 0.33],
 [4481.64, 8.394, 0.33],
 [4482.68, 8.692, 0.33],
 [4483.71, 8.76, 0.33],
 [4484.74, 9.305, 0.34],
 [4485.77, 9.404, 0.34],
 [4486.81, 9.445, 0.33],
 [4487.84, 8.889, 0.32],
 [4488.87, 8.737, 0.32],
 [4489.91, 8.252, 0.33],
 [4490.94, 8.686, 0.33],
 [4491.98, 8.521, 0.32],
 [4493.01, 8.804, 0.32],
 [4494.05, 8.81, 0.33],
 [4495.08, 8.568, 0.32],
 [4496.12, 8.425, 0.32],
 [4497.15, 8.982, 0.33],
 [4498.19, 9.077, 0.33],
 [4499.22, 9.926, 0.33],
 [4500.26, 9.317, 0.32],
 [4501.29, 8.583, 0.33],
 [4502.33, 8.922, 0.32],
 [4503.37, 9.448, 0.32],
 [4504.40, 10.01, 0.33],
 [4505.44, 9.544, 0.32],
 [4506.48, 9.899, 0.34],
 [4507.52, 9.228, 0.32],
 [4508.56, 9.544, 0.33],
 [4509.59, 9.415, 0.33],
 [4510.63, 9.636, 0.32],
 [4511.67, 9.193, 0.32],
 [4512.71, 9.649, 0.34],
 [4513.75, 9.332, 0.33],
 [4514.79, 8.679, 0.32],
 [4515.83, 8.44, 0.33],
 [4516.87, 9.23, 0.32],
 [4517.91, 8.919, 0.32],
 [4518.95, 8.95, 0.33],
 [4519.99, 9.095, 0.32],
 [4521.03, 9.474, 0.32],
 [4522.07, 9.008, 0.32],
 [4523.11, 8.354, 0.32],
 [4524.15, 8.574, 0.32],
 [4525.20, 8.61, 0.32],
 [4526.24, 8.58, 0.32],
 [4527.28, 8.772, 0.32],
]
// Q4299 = 0.25 mag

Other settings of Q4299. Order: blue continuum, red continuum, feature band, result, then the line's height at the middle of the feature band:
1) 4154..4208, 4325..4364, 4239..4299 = 0.041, 8.5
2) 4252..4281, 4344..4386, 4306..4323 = 0.095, 8.6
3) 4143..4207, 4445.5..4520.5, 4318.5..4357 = 0.048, 8.75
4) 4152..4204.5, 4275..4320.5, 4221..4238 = 0.012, 8.11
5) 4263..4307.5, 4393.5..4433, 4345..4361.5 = -0.091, 8.25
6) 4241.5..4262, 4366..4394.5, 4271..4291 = 0.084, 8.51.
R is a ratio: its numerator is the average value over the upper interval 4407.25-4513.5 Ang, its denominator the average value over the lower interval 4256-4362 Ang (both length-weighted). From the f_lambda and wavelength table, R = 1.1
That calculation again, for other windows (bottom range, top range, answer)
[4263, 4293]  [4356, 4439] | 1.09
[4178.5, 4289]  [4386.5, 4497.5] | 1.05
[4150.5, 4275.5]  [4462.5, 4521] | 1.08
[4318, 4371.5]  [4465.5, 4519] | 1.06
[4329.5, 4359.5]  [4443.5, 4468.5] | 1.04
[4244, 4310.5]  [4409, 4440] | 1.12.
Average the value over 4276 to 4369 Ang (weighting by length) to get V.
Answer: 8.07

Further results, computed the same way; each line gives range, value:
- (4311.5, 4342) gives 8.19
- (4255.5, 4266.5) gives 8.63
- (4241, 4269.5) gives 8.57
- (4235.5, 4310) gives 7.92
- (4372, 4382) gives 9.08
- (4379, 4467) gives 8.67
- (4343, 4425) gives 8.8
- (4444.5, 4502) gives 8.9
